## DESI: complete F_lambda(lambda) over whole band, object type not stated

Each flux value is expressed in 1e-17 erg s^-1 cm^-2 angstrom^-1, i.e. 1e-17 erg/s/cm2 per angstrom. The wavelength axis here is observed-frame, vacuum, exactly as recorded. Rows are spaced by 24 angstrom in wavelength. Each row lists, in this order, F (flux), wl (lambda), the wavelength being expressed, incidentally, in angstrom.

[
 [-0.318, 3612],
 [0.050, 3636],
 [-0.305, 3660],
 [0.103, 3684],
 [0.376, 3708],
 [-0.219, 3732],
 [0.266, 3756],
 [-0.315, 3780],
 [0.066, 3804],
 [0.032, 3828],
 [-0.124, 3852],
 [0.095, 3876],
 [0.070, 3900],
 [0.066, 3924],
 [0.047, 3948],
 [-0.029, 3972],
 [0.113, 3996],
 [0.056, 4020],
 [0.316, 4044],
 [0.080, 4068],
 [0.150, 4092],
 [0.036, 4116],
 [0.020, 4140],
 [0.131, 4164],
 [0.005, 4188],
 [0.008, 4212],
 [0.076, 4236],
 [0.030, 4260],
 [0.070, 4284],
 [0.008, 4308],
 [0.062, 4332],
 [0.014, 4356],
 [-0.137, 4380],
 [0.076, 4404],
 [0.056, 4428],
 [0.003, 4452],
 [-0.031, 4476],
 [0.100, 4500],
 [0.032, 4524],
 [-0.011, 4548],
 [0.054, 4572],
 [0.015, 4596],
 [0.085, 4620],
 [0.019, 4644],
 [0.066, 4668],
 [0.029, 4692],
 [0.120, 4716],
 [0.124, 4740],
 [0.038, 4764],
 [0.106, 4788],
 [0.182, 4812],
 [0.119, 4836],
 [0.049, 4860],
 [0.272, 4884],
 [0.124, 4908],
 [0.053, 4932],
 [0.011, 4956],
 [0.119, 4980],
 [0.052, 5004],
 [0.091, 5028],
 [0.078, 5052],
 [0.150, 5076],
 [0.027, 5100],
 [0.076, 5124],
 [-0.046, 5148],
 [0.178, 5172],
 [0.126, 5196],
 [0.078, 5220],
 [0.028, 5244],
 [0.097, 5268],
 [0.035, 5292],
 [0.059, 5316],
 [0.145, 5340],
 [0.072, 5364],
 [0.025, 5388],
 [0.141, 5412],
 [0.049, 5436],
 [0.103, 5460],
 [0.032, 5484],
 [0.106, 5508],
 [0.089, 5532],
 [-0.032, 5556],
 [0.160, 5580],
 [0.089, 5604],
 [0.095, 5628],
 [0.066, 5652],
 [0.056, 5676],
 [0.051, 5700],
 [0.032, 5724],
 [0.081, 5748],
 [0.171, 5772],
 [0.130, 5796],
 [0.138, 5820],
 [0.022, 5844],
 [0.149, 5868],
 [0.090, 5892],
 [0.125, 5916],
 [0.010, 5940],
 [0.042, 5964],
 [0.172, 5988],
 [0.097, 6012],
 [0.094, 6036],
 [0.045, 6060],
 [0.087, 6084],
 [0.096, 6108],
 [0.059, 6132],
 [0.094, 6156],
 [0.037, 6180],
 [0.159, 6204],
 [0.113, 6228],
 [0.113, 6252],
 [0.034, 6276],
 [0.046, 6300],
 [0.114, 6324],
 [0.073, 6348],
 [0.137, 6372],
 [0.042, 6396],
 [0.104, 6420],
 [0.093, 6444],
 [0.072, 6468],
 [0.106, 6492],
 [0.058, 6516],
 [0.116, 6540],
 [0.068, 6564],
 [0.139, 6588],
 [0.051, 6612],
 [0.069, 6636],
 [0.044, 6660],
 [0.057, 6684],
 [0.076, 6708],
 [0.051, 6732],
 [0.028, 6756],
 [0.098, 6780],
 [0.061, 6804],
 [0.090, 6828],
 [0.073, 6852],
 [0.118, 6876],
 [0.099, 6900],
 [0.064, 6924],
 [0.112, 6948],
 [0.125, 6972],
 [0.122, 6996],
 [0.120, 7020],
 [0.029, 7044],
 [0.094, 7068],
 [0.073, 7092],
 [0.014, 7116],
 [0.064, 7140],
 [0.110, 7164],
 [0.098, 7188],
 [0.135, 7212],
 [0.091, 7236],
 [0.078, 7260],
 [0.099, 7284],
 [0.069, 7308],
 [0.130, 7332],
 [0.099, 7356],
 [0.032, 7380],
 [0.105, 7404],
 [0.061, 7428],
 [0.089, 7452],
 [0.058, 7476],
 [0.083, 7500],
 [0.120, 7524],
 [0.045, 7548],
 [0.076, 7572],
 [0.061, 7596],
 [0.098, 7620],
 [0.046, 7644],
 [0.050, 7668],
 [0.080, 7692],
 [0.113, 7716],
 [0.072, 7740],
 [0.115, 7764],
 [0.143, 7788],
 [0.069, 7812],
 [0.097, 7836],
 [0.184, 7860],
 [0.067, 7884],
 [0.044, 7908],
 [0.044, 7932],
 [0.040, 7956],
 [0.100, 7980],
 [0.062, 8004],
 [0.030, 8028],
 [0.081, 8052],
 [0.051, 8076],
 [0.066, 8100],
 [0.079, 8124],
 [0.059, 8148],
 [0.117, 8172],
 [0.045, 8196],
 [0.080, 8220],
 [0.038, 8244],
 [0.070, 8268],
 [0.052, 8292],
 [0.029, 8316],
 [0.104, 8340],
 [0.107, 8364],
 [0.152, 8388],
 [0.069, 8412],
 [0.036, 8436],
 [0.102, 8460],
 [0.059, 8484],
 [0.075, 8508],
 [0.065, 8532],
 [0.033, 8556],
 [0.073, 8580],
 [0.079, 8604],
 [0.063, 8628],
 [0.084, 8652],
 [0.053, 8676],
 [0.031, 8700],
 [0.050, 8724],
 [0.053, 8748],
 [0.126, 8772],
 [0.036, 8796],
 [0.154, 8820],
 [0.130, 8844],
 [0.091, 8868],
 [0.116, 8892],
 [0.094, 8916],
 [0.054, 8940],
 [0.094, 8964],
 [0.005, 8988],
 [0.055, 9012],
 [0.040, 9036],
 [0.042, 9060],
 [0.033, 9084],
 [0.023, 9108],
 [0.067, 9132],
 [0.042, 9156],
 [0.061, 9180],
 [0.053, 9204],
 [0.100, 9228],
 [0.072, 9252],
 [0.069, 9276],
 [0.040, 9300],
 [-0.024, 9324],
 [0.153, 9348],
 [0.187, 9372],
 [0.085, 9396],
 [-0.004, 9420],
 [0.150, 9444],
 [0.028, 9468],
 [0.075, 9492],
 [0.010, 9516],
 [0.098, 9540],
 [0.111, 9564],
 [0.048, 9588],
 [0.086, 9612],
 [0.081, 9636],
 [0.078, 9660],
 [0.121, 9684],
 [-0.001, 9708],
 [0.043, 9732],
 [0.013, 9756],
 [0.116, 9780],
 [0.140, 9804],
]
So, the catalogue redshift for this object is 1.51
